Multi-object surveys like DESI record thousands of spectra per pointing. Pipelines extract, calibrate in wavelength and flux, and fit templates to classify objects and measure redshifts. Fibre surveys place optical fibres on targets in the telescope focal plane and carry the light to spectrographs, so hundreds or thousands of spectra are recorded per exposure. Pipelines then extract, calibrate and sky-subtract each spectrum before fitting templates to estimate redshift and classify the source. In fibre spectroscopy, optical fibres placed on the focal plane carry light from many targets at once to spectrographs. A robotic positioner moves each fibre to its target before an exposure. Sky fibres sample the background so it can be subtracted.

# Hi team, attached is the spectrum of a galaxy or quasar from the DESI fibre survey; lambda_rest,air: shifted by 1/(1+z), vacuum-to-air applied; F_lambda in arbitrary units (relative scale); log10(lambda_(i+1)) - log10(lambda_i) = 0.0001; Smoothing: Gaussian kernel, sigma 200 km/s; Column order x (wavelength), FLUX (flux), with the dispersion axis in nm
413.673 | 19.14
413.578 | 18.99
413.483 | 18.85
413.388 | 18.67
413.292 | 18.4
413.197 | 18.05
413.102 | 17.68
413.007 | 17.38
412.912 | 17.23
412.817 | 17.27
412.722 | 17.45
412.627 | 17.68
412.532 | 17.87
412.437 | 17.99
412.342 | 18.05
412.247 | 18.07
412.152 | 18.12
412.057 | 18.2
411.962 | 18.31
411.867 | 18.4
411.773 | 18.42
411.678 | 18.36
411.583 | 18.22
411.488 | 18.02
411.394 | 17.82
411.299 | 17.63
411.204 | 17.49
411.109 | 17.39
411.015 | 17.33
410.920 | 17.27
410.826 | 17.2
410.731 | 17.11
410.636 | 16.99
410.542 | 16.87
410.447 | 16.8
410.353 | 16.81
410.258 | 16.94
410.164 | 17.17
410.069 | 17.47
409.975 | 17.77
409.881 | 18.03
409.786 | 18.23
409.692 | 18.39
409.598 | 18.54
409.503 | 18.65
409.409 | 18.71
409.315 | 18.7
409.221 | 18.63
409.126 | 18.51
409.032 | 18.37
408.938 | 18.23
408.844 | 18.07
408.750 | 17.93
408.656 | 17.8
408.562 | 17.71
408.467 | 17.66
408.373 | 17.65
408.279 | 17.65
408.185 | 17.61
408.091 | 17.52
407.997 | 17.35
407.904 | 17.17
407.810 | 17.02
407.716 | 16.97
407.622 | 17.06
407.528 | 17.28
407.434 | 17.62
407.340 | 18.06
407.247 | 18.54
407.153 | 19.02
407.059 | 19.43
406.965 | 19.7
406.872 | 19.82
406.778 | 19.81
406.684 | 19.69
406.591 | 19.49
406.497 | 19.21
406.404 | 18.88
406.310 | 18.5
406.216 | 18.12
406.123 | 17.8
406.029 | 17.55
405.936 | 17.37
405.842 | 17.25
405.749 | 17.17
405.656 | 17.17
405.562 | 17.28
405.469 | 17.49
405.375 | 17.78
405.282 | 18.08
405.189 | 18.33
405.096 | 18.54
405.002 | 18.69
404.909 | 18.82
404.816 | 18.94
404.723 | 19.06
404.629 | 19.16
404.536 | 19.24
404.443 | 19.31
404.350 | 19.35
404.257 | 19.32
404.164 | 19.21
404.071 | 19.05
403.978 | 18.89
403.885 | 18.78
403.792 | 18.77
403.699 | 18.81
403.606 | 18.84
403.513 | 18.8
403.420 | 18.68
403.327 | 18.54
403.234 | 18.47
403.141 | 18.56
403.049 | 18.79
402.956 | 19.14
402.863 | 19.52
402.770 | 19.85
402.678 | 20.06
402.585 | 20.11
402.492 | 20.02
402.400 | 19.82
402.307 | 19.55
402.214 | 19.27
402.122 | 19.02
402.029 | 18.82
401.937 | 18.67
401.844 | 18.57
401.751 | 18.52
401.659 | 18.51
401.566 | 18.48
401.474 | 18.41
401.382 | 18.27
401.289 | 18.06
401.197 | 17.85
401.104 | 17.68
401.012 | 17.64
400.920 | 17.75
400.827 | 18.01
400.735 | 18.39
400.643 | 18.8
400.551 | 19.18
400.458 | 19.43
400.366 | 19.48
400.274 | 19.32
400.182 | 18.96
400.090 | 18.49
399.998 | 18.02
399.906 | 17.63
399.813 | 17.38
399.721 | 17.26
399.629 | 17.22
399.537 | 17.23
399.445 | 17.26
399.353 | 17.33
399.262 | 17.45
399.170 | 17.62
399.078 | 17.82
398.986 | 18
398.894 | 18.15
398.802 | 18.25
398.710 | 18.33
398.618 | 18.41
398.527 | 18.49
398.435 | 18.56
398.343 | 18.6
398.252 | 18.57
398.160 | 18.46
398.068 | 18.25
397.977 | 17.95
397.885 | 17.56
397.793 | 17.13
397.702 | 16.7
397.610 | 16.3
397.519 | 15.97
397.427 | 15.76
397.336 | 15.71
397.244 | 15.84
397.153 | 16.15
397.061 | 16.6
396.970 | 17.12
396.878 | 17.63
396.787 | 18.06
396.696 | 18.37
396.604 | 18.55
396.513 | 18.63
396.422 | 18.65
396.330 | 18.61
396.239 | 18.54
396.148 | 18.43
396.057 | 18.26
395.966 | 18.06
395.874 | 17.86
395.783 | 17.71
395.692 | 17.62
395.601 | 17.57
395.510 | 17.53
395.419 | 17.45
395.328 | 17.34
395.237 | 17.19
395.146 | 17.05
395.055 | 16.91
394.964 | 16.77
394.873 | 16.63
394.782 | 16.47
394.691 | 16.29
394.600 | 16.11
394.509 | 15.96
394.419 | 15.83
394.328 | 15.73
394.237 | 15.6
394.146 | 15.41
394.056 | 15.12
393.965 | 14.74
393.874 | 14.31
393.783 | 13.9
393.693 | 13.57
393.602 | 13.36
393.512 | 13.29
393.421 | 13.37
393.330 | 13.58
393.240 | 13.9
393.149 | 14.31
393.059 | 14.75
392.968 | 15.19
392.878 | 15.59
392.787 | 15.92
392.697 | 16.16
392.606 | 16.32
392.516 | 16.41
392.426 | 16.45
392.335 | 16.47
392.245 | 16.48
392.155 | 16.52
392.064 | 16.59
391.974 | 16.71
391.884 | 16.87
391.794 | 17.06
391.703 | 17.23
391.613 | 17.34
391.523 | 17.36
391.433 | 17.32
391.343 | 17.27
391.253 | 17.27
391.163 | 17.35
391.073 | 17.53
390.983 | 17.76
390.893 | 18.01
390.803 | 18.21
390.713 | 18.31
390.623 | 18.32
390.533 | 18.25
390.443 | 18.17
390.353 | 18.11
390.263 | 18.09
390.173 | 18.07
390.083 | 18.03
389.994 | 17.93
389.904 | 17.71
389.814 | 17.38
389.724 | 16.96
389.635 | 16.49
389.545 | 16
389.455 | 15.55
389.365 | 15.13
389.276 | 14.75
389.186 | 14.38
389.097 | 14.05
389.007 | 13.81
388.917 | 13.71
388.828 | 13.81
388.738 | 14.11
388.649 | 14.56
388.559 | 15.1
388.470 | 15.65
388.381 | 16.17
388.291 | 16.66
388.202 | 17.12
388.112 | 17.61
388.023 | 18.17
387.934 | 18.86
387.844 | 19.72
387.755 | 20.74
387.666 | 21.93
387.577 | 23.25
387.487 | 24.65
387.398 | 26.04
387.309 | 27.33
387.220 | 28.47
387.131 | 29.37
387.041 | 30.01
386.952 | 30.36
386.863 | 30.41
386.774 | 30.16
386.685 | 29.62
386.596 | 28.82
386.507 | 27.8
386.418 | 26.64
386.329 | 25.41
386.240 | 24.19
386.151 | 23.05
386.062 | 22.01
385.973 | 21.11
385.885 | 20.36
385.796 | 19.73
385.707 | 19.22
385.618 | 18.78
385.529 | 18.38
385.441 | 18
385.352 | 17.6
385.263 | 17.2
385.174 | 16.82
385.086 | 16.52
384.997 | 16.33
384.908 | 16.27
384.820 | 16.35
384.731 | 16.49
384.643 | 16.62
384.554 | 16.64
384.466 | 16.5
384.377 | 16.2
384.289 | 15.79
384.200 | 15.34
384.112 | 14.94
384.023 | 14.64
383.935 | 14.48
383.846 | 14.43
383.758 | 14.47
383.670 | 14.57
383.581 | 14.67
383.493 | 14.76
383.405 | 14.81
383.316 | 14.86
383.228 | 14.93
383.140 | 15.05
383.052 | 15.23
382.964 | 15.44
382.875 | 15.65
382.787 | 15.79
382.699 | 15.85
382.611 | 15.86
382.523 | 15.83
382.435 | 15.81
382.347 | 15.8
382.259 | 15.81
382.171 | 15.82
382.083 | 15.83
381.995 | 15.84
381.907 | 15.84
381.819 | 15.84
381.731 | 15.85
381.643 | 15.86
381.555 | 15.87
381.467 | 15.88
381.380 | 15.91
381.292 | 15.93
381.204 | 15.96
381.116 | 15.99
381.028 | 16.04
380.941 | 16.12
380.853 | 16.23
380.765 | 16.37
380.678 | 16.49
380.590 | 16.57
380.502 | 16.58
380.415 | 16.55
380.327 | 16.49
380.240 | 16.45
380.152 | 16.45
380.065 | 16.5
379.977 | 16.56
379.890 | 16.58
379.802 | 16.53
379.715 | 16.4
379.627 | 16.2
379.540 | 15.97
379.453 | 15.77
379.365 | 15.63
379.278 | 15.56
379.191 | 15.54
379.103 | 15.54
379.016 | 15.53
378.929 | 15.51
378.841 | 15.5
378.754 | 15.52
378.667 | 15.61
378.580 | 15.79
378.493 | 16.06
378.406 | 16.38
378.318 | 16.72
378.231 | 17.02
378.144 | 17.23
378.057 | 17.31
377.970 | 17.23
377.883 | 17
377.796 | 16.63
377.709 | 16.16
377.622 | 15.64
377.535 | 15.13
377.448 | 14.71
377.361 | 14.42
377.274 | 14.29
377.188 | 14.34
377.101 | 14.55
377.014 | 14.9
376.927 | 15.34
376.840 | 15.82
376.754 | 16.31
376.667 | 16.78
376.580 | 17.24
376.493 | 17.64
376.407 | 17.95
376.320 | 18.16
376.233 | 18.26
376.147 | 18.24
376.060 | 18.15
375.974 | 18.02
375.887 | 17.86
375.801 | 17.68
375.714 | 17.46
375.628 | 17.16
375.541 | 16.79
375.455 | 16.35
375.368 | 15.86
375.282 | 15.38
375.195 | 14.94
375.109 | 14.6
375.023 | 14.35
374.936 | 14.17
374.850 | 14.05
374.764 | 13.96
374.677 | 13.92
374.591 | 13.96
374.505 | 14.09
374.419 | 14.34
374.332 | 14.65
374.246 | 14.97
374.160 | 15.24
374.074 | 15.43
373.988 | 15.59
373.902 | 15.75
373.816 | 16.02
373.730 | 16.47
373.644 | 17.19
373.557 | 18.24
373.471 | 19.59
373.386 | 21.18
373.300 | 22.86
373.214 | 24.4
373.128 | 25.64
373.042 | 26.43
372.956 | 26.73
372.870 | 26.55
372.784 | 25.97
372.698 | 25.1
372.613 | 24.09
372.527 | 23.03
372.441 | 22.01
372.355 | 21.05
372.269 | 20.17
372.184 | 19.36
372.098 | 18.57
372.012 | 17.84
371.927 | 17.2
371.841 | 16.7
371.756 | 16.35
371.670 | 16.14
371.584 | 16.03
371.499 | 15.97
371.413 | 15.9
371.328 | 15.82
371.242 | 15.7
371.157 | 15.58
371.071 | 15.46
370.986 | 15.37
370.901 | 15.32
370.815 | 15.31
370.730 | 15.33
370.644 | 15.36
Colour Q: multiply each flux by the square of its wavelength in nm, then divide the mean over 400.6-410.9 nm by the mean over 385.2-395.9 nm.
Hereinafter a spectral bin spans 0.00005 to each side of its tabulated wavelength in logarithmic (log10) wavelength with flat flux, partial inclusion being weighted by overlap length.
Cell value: 1.09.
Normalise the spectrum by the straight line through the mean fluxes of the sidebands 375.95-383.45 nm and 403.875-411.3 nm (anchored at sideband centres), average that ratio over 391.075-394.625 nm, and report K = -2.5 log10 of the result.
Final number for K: 0.09 mag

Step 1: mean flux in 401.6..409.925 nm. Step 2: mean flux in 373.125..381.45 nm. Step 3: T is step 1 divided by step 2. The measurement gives 1.1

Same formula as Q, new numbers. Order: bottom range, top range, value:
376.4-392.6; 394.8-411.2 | 1.14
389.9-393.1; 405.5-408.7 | 1.14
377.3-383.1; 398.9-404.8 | 1.30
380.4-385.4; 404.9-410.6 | 1.29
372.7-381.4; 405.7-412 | 1.26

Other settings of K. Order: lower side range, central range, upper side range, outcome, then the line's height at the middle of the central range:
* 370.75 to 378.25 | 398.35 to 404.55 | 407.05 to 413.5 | -0.052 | 17.7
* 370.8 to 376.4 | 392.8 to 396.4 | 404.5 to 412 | 0.121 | 18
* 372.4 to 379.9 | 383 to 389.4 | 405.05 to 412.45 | -0.097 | 17.4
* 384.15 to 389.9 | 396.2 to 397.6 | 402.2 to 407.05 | 0.113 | 19.2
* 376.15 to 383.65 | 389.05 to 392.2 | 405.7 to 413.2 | -0.025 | 16.7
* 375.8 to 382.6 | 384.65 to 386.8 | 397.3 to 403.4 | -0.237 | 16.8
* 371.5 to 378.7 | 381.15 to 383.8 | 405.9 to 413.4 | 0.137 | 17.6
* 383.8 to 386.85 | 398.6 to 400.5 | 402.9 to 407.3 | 0.052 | 18.9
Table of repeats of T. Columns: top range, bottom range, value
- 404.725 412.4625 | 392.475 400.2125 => 1.07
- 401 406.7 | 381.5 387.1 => 1.02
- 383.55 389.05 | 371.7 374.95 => 1.04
